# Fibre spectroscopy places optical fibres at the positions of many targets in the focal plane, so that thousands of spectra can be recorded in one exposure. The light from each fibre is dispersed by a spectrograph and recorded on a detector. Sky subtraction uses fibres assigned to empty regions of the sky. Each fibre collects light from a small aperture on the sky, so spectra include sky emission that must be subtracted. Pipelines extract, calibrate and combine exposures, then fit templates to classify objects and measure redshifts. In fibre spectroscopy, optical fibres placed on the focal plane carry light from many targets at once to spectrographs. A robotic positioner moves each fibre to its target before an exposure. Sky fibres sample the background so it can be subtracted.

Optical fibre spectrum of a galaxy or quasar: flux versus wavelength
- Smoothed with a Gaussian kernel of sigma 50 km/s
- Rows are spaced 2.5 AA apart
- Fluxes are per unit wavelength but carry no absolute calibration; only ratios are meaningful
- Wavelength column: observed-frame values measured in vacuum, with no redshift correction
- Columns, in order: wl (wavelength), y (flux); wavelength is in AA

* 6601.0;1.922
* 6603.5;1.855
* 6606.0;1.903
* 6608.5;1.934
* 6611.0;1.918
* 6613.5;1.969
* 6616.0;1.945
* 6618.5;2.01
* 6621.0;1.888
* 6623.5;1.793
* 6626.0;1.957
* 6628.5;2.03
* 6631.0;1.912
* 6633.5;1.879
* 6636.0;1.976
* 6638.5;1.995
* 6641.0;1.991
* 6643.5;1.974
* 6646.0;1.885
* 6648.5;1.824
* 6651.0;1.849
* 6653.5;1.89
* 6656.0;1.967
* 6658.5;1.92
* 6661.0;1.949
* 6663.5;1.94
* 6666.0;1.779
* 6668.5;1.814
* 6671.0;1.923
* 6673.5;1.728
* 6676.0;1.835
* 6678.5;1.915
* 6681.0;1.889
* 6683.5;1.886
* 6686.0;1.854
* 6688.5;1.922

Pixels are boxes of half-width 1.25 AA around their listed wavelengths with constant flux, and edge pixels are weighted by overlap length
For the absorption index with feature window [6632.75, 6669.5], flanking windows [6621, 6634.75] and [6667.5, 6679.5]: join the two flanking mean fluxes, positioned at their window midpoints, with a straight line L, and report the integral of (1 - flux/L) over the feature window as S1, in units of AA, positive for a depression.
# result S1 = -0.7 AA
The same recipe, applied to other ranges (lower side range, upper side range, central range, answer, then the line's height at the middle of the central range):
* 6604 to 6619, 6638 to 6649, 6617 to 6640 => -0.01 AA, 1.94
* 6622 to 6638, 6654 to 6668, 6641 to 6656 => 0.11 AA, 1.91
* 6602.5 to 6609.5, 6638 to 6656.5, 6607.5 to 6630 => -0.41 AA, 1.9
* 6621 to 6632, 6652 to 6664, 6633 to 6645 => -0.27 AA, 1.92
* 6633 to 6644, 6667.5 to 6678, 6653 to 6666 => -0.25 AA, 1.88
